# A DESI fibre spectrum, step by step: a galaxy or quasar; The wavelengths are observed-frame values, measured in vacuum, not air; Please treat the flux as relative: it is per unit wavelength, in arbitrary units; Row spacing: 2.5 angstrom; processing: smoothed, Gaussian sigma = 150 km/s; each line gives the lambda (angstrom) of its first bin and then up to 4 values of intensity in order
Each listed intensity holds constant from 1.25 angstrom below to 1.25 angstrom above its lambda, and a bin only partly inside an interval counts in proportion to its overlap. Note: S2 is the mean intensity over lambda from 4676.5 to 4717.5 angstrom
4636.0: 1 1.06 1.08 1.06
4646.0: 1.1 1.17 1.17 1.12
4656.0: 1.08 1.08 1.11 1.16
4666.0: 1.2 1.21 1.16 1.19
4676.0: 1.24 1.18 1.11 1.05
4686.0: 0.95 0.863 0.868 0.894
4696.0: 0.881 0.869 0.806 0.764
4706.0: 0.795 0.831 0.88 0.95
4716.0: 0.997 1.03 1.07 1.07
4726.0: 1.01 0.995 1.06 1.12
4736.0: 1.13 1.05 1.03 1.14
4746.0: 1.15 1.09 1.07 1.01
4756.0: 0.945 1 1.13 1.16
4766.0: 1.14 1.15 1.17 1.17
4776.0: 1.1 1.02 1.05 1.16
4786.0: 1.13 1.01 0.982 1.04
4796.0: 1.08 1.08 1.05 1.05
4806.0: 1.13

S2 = 0.925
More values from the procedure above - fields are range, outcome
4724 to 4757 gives 1.06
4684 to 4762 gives 0.982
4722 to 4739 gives 1.06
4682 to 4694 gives 0.931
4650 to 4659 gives 1.11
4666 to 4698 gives 1.05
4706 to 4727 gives 0.968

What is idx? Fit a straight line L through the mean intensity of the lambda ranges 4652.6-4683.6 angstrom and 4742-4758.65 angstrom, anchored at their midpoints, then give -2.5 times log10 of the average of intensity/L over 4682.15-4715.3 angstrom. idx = 0.26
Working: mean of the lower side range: 1.15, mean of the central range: 0.88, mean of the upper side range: 1.06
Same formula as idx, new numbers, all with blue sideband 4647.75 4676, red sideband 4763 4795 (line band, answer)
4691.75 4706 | 0.33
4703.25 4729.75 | 0.18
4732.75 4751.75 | 0.02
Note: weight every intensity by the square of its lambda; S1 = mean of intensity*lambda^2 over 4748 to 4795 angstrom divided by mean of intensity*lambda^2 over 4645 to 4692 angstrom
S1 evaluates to 1.02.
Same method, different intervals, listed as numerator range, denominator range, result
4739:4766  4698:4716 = 1.29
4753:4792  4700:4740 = 1.14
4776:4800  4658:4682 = 0.96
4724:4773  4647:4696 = 1.03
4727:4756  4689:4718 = 1.25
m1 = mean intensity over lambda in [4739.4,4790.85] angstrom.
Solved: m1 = 1.09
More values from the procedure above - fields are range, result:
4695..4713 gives 0.837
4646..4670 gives 1.14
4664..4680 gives 1.19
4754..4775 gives 1.1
